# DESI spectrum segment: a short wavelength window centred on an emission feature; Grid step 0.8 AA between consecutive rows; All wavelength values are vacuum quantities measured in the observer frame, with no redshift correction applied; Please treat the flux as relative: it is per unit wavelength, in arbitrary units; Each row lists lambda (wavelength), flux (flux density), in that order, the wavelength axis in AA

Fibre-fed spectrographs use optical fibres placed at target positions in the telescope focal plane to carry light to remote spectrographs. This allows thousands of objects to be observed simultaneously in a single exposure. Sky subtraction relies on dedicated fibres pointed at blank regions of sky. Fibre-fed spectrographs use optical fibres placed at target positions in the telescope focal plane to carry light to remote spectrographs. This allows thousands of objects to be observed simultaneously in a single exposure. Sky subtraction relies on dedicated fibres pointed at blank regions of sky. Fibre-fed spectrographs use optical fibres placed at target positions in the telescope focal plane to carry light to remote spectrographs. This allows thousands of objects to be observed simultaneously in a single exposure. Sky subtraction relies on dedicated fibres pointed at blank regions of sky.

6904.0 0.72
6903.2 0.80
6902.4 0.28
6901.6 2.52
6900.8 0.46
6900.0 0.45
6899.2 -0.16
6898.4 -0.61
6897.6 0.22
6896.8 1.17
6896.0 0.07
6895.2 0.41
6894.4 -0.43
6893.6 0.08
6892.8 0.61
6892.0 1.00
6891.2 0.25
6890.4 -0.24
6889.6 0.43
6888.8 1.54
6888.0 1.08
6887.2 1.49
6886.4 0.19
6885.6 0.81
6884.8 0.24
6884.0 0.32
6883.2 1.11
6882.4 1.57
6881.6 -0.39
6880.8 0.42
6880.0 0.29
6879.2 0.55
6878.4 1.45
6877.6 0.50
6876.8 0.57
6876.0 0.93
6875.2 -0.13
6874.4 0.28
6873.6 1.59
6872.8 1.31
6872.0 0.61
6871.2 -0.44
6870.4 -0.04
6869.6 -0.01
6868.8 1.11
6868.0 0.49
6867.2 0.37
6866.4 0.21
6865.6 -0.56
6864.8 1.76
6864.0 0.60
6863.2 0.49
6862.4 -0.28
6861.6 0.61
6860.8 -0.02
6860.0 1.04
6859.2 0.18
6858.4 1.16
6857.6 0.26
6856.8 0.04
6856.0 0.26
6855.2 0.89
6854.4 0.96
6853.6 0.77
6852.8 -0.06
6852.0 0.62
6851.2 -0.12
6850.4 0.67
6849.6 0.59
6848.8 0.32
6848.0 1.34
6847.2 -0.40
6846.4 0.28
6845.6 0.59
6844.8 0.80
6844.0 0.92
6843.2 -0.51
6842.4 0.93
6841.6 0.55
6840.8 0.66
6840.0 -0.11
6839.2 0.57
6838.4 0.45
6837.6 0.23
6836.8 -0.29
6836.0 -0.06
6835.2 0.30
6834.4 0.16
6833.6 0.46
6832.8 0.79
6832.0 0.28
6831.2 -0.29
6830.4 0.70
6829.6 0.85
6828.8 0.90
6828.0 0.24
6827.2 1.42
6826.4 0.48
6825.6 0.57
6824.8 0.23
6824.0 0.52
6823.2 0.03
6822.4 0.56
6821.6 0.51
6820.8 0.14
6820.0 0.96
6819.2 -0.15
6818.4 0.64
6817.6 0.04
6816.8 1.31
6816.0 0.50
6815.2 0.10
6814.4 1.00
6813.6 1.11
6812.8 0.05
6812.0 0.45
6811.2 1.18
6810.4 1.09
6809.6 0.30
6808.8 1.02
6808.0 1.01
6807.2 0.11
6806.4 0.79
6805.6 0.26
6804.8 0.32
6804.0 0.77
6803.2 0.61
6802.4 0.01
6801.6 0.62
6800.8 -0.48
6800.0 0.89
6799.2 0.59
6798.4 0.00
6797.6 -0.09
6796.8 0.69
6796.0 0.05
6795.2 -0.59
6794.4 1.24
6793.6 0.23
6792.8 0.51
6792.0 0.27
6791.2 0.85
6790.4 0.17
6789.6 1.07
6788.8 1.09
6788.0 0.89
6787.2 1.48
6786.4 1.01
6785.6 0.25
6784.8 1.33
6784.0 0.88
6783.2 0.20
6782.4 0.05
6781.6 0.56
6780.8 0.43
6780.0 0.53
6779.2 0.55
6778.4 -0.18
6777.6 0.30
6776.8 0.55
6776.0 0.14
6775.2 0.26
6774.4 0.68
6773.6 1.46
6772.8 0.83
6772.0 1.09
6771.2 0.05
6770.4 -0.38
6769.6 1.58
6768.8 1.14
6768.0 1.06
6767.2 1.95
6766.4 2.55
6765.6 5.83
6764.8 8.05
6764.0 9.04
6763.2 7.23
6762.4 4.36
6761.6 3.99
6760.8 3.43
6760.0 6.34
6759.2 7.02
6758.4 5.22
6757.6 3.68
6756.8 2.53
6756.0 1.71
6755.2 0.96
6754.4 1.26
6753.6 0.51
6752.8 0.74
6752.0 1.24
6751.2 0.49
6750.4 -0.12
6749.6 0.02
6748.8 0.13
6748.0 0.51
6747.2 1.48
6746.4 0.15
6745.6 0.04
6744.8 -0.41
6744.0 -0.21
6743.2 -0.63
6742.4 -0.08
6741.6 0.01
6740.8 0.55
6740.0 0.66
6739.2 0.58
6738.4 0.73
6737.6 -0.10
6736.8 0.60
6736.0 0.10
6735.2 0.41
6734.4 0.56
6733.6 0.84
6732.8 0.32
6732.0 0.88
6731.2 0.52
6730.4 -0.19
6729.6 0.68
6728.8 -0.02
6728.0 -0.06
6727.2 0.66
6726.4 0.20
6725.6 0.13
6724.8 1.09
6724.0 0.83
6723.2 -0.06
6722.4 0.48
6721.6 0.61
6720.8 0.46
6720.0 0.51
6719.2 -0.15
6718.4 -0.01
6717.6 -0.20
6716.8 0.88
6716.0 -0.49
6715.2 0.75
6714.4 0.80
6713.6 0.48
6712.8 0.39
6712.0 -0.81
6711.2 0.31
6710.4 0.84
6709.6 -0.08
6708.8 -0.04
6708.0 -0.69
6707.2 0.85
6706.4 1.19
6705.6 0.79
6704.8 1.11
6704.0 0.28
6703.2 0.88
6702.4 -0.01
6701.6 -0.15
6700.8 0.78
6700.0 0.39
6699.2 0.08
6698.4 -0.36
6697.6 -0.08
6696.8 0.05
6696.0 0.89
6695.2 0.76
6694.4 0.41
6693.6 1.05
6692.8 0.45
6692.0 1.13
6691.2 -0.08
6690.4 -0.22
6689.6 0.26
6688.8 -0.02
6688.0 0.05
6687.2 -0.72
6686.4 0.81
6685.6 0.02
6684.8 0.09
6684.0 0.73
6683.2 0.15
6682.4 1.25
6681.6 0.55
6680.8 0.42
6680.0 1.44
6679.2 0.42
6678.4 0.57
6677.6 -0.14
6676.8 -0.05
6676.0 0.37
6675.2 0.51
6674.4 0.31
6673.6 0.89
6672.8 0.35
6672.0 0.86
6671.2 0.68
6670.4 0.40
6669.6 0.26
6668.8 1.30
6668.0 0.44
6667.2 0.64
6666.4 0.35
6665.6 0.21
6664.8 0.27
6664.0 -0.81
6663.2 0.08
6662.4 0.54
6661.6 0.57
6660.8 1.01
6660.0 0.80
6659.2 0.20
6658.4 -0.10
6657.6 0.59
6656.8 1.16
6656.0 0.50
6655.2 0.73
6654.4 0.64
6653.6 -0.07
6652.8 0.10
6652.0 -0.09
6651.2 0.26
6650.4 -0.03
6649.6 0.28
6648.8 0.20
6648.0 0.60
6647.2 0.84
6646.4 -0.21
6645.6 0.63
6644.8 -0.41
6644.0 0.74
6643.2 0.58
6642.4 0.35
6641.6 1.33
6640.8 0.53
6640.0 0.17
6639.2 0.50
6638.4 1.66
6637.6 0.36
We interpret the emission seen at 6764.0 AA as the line [O II]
